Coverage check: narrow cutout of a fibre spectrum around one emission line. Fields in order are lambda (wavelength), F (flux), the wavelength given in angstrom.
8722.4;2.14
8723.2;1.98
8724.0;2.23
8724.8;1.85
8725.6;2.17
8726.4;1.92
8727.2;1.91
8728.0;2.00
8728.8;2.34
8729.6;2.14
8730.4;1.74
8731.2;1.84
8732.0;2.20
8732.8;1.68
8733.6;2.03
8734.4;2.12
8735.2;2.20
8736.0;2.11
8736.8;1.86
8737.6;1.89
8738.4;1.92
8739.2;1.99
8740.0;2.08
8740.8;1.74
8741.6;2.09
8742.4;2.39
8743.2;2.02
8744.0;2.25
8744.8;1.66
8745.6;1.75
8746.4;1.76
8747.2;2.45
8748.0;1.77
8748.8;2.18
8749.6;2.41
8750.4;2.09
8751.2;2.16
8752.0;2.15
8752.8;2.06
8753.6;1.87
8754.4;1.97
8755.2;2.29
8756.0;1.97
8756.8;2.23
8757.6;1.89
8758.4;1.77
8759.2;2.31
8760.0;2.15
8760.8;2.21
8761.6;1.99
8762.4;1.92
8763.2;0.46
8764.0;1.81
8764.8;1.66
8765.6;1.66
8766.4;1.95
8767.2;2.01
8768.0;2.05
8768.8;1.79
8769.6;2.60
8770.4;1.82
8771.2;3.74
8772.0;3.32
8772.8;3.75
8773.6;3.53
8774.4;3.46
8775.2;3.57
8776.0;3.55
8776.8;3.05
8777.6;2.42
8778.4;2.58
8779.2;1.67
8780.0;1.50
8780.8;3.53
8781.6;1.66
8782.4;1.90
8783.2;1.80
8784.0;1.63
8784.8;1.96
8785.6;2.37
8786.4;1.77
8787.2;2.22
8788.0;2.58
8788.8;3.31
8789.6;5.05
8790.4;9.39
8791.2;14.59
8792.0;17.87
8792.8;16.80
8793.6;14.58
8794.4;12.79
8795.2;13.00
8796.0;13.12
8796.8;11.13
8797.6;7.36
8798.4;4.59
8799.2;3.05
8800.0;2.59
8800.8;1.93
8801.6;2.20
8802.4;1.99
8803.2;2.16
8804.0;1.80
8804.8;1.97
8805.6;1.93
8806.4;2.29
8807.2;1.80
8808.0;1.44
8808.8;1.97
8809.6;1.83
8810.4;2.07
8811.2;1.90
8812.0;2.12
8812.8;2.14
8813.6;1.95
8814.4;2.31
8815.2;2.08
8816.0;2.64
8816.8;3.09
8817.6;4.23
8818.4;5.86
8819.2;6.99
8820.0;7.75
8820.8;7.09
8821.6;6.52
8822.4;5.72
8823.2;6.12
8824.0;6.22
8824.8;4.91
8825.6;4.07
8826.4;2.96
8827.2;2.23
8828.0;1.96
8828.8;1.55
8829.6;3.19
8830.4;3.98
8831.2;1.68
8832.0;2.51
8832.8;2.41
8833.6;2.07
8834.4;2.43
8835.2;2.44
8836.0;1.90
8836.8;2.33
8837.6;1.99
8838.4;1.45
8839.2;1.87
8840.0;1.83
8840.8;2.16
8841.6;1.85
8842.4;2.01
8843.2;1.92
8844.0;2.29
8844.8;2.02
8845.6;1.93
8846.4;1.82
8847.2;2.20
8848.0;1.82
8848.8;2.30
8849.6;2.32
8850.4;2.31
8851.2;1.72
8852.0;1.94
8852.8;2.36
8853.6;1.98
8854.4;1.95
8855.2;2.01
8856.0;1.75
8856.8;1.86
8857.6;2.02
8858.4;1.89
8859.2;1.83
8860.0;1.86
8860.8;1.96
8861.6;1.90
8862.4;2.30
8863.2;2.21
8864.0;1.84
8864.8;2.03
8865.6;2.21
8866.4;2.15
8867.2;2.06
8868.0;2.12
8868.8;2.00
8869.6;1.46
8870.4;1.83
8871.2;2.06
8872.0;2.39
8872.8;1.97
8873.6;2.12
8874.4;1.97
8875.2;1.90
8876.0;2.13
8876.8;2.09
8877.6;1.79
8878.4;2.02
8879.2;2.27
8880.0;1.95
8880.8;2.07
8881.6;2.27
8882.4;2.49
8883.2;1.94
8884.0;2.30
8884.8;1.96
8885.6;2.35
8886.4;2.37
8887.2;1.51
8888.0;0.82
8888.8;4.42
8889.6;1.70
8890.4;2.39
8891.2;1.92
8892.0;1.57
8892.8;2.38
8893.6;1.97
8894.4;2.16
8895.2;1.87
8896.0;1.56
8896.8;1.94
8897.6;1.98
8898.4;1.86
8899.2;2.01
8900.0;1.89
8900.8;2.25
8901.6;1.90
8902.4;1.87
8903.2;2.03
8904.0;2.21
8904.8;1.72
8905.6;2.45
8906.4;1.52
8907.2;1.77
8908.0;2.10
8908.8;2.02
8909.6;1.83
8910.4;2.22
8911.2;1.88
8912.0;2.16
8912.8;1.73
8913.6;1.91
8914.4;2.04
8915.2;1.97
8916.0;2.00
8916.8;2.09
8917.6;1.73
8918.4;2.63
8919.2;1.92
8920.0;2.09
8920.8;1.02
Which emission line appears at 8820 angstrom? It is [N II] 6583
